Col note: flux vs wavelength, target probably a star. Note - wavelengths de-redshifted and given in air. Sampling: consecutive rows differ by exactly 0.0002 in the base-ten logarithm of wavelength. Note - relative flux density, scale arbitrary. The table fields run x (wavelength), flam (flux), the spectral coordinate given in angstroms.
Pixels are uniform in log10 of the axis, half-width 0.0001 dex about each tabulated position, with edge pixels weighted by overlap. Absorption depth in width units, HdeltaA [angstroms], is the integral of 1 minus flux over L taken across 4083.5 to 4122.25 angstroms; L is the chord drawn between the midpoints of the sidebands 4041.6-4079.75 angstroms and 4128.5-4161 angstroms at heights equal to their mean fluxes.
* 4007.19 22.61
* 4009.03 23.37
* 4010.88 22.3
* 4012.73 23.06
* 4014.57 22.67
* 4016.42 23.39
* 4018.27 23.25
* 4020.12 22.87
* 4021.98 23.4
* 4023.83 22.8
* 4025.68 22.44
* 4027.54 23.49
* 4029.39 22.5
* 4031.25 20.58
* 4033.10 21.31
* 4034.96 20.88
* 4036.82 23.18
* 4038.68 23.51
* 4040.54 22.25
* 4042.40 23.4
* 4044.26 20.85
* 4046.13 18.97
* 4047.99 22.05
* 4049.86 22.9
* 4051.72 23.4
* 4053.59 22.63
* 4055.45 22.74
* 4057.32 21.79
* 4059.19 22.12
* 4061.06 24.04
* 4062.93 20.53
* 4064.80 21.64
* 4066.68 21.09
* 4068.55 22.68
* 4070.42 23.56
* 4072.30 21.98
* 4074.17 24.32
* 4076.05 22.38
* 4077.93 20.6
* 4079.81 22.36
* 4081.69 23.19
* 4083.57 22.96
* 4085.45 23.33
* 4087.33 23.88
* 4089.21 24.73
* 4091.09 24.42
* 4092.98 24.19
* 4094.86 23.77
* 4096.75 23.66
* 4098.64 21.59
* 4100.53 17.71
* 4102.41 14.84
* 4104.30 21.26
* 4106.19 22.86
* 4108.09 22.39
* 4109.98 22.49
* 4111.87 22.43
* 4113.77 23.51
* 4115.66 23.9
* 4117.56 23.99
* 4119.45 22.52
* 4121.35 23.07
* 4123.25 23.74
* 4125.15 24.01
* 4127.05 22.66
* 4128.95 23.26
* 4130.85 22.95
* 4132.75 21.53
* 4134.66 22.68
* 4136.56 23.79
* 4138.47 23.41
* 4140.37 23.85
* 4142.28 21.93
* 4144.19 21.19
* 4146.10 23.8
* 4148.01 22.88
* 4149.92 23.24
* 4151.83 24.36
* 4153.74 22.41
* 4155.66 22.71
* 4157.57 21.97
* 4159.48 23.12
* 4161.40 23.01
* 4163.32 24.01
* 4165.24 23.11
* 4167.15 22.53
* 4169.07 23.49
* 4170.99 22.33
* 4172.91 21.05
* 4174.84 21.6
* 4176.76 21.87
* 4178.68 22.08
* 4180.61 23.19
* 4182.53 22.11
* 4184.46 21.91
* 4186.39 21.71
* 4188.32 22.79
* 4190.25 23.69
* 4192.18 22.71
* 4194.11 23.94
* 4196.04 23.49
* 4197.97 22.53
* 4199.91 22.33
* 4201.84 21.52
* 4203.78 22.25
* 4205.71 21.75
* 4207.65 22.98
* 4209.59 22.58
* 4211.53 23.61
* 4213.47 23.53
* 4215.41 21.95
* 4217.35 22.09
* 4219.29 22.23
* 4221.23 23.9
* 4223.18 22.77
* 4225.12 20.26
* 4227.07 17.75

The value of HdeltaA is 0.0 angstroms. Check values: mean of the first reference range 22.2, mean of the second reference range 22.9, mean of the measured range 22.5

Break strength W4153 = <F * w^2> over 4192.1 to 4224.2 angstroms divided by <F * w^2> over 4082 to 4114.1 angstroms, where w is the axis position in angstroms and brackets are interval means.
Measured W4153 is 1.07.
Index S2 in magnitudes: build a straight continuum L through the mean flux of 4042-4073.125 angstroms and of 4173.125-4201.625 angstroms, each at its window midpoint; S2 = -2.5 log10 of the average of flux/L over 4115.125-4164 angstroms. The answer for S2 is -0.03 mag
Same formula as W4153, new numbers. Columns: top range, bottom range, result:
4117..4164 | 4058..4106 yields 1.06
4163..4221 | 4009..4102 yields 1.07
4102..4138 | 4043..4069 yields 1.06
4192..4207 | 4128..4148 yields 1.02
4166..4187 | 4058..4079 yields 1.05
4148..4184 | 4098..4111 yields 1.14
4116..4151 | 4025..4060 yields 1.09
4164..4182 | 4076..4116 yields 1.04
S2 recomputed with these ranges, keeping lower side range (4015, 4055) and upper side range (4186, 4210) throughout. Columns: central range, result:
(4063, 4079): 0.01 mag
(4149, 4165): -0.02 mag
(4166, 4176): 0.02 mag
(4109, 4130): -0.03 mag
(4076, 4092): -0.03 mag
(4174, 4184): 0.02 mag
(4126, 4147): -0.01 mag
